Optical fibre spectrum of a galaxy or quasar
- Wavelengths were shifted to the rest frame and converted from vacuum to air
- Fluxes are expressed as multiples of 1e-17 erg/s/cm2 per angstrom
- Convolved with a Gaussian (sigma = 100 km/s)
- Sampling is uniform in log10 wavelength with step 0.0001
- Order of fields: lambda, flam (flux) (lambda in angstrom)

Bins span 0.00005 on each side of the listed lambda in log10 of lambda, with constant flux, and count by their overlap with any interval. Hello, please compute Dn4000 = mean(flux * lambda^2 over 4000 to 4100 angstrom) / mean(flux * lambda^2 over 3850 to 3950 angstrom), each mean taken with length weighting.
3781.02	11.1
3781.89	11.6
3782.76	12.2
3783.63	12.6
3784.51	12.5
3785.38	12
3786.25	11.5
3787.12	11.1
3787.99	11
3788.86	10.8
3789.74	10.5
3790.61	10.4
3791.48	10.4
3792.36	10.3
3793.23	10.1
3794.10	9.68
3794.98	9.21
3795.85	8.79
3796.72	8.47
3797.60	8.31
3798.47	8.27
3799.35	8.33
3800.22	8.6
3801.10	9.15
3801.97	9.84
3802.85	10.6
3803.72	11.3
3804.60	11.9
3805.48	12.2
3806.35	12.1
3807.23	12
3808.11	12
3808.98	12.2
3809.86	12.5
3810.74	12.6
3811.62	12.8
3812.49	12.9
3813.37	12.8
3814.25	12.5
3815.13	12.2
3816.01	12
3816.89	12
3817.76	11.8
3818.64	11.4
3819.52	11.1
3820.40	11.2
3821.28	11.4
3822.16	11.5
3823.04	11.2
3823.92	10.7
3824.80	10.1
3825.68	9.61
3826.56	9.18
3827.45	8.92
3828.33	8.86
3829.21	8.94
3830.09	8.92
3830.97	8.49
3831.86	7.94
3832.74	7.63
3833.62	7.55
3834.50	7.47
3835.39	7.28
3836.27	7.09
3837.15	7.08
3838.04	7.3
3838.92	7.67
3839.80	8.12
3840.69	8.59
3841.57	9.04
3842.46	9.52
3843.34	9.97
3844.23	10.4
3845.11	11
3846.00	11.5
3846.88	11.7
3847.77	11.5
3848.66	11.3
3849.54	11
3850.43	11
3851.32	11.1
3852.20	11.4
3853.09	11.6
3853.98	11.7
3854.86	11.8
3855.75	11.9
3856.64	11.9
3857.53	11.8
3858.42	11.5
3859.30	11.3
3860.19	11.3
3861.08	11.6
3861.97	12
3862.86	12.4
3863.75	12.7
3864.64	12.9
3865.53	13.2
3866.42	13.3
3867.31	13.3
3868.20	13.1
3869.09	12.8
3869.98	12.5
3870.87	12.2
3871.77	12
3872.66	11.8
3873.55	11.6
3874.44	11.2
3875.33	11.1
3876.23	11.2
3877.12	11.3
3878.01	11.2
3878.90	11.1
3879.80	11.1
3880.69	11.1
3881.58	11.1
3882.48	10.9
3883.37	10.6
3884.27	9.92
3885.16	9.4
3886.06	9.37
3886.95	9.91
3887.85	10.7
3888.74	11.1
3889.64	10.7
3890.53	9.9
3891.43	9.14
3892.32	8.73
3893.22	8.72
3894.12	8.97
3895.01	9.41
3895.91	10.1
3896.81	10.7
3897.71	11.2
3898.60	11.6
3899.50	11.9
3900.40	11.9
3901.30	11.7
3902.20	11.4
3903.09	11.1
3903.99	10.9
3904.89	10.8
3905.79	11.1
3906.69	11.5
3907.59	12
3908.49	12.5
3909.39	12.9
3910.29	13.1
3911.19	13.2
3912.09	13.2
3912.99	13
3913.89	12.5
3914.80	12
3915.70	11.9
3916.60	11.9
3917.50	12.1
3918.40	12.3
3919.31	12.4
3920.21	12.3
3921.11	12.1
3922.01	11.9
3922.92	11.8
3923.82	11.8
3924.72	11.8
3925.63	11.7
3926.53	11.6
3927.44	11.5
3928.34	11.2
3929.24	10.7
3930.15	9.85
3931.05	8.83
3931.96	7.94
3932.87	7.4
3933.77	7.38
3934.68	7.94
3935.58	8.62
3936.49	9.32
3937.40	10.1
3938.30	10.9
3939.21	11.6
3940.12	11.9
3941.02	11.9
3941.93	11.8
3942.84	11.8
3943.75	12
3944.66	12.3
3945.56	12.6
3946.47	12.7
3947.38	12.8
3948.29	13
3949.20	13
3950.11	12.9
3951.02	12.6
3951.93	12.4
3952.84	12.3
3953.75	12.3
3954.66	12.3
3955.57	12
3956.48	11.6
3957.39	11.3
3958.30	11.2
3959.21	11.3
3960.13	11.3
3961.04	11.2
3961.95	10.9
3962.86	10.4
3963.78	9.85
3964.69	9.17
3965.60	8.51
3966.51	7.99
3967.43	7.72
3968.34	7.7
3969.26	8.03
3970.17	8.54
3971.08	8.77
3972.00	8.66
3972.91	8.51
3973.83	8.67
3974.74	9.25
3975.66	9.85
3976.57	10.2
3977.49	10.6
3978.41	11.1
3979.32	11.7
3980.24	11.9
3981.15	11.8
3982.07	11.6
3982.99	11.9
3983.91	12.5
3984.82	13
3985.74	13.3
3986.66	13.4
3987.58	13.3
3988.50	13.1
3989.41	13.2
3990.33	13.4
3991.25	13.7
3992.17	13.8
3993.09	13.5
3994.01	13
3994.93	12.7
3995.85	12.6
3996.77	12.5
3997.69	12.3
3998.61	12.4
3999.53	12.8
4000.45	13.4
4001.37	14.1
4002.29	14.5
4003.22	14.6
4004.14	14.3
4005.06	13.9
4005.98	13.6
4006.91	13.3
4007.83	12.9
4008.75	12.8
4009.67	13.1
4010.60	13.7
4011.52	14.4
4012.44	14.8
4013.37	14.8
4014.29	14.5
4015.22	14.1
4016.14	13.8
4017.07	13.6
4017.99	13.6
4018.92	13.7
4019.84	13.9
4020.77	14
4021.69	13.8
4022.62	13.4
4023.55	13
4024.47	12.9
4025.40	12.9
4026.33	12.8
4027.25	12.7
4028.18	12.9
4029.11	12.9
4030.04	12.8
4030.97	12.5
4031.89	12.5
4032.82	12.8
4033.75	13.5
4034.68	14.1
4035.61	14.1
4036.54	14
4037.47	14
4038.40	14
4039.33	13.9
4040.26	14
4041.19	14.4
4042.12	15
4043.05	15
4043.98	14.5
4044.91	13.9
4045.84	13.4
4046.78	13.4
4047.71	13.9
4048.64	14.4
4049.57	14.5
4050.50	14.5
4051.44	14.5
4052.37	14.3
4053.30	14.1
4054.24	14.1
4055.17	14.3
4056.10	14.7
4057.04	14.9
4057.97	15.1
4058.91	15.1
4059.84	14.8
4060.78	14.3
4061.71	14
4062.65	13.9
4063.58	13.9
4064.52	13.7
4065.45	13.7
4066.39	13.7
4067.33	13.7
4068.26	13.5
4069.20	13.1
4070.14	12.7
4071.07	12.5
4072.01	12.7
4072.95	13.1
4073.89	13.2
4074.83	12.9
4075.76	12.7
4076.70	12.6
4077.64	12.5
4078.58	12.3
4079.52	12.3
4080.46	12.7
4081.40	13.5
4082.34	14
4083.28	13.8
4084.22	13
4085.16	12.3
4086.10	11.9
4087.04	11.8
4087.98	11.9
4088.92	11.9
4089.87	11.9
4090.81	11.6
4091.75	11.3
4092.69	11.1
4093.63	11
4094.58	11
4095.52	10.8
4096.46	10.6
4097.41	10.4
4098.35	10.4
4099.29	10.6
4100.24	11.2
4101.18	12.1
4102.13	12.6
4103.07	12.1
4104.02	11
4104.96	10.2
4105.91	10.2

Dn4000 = 1.27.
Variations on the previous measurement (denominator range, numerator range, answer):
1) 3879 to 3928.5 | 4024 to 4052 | 1.30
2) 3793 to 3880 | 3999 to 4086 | 1.41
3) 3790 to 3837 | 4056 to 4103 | 1.41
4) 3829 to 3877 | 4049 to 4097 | 1.37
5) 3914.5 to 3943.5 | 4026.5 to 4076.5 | 1.35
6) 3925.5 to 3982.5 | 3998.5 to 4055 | 1.35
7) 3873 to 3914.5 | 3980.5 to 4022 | 1.28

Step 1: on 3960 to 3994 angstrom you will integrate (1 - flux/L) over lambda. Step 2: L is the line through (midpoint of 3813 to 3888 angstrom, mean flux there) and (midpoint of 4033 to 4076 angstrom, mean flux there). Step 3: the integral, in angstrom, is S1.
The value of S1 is 4.9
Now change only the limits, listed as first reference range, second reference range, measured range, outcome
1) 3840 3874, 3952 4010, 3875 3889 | 1.1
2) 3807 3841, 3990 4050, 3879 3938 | 3.7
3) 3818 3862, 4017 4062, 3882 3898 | 1.5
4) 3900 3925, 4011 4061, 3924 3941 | 3.1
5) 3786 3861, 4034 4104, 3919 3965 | 2.0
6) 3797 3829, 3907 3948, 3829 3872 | 2.0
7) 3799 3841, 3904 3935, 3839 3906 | -1.6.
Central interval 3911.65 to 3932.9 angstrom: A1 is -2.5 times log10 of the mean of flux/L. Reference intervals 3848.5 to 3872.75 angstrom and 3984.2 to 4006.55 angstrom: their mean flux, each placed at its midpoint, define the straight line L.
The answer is 0.10 mag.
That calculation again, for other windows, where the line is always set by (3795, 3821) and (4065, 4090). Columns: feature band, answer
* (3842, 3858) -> 0.012 mag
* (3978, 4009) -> -0.063 mag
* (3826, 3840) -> 0.363 mag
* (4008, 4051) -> -0.100 mag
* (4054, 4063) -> -0.147 mag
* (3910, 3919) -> -0.066 mag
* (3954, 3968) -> 0.155 mag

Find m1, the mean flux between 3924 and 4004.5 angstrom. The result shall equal 11.3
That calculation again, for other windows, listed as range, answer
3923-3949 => 10.9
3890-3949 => 11.2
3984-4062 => 13.7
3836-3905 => 10.9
